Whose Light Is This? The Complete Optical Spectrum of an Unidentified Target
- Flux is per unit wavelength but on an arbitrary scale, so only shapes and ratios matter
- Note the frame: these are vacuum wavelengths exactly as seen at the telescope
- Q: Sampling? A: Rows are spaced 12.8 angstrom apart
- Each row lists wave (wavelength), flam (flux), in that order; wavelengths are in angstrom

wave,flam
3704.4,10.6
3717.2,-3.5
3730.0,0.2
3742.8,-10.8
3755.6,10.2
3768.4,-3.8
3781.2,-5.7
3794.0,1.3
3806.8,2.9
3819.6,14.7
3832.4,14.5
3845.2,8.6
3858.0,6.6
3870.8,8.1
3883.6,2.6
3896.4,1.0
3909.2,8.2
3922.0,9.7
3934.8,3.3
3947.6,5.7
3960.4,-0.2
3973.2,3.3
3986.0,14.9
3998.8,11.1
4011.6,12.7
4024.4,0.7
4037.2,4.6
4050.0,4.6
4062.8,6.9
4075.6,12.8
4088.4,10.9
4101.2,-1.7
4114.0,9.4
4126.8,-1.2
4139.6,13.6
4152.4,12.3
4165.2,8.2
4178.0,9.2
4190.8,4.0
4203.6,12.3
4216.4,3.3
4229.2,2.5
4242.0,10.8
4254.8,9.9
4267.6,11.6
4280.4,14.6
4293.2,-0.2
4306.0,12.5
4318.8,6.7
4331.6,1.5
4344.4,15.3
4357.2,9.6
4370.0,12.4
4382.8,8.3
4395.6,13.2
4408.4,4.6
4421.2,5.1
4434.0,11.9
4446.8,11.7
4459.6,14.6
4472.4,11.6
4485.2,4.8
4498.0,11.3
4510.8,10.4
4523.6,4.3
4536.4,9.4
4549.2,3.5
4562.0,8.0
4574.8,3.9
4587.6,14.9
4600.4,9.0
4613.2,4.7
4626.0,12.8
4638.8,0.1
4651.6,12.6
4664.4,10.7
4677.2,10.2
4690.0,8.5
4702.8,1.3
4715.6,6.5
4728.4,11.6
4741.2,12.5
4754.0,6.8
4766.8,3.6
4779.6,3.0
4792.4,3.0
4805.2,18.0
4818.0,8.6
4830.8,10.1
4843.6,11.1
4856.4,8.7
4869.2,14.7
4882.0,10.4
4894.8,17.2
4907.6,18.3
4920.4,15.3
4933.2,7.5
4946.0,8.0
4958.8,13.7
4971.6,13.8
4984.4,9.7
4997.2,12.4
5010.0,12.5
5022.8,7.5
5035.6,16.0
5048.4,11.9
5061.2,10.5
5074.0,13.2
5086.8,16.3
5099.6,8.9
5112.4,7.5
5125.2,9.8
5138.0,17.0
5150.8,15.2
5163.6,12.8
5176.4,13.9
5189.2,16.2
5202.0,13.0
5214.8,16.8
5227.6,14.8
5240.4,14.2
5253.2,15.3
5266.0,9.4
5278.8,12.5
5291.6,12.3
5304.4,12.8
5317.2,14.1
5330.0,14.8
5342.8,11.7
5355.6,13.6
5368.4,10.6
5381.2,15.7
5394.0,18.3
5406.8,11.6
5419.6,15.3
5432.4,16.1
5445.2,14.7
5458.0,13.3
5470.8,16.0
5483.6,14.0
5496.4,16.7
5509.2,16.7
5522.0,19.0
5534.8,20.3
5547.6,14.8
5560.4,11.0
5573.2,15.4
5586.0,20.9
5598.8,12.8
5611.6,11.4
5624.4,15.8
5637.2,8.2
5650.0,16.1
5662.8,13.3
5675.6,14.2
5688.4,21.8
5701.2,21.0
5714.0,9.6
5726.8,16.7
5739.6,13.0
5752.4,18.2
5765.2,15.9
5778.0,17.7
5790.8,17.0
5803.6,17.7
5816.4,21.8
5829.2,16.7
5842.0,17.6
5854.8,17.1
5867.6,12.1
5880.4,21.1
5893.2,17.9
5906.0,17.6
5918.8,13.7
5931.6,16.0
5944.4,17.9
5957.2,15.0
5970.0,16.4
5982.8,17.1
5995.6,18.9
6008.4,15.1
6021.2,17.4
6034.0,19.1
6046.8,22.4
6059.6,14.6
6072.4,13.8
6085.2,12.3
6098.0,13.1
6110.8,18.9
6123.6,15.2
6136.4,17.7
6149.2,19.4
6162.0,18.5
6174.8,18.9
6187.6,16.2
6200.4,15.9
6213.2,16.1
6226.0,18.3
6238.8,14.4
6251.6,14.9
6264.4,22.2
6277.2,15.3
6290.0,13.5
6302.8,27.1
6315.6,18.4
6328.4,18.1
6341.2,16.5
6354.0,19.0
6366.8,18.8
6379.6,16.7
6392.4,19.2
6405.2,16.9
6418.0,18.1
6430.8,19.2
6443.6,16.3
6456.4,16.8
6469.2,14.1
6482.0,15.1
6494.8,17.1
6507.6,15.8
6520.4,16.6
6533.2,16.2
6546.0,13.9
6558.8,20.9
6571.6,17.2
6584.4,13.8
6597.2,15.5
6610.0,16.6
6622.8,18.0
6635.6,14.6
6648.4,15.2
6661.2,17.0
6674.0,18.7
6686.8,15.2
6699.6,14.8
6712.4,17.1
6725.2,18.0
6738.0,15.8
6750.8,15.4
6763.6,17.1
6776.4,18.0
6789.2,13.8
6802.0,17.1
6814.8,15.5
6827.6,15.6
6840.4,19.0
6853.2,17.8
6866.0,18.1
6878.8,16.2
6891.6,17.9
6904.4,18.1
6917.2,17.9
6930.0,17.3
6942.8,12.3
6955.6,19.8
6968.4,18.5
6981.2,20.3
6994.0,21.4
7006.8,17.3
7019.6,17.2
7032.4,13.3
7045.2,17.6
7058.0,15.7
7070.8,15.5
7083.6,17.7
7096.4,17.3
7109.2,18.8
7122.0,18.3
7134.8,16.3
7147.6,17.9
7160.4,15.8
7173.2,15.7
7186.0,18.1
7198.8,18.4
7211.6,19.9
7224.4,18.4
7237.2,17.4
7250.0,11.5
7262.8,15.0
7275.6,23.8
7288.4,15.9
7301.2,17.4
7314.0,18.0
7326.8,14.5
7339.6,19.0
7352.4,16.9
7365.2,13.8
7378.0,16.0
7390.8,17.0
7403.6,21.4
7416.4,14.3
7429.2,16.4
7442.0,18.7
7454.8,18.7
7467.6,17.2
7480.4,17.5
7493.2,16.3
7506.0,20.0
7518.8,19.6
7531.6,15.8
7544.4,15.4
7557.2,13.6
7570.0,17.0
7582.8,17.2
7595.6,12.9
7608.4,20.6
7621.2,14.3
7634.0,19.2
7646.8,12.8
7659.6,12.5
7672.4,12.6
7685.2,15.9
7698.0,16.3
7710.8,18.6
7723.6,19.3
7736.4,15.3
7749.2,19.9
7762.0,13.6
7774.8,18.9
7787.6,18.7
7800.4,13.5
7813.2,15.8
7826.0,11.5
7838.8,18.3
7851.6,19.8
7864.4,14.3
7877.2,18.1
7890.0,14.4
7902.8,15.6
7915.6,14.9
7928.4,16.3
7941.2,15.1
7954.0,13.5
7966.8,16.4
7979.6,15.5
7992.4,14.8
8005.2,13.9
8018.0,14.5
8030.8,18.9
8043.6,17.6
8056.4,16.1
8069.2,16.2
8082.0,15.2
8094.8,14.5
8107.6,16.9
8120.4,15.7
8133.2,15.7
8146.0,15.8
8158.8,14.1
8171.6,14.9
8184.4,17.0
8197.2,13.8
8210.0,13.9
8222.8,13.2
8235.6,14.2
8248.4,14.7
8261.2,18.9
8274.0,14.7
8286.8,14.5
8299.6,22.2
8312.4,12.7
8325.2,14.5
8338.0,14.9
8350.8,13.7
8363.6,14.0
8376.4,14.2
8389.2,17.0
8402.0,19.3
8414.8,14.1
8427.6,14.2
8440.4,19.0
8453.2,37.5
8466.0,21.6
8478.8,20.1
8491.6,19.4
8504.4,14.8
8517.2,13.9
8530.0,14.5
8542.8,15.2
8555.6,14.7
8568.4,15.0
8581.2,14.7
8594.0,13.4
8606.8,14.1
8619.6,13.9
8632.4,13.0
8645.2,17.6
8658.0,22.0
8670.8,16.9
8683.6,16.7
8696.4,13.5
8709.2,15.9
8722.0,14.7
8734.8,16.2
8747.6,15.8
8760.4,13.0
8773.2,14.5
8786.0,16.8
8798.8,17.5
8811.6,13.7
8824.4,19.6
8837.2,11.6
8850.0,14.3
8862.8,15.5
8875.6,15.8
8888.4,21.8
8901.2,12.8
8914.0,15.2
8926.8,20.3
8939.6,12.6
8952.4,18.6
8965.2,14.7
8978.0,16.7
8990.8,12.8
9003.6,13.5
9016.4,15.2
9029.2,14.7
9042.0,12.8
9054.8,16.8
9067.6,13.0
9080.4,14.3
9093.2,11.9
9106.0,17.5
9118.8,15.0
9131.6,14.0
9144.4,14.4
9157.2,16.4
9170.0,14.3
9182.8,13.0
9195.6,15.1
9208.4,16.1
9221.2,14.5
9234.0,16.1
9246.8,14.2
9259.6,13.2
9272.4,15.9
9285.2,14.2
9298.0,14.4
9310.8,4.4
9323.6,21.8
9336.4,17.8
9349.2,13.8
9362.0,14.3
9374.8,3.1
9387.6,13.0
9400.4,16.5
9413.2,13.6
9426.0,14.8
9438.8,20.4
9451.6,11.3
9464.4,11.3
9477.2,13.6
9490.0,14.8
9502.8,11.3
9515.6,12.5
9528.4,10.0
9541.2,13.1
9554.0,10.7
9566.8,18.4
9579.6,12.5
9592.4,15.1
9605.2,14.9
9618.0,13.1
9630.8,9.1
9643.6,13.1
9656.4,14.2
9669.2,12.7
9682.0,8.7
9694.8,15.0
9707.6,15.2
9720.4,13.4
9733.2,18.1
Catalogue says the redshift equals 0.29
